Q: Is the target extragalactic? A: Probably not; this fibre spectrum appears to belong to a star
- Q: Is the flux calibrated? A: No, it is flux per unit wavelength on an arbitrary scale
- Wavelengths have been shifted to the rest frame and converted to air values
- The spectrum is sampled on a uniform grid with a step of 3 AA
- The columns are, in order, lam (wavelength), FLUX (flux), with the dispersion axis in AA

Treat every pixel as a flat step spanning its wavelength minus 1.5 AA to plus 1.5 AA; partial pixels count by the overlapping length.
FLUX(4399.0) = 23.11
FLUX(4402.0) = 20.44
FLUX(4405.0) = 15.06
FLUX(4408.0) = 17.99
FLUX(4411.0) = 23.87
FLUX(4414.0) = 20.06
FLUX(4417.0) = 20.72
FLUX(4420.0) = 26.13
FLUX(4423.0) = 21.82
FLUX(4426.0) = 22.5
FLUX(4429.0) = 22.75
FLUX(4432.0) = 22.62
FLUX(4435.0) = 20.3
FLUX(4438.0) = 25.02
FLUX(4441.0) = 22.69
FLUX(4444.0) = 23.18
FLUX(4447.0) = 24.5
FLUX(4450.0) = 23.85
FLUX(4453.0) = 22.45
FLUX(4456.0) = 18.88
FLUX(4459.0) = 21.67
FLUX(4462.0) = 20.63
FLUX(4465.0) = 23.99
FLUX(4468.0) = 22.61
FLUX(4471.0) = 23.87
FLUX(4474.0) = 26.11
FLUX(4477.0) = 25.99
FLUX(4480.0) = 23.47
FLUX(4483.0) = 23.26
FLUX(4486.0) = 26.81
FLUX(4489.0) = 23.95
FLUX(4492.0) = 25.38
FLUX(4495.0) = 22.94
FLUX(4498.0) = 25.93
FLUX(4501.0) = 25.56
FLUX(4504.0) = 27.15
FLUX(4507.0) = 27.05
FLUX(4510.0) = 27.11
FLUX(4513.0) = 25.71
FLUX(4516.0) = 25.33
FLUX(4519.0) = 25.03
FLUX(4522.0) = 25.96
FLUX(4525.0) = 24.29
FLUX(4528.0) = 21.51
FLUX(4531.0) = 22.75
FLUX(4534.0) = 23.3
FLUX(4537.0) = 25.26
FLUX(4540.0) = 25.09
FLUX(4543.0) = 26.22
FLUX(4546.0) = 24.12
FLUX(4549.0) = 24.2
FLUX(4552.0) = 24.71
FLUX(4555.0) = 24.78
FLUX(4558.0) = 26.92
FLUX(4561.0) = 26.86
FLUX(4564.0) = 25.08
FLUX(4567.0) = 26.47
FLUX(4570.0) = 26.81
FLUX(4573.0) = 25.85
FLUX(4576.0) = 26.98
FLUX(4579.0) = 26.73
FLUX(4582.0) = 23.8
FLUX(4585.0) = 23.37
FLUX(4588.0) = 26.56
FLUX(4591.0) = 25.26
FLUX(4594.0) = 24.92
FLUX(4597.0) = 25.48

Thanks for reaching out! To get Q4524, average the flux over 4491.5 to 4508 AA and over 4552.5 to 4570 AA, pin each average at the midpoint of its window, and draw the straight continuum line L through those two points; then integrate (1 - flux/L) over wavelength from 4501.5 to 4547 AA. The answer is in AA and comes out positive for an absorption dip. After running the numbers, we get 1.3 AA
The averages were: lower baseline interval 25.6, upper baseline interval 26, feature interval 25.1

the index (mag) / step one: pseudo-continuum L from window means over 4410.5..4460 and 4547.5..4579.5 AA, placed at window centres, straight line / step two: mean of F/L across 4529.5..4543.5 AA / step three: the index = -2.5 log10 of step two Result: 0.035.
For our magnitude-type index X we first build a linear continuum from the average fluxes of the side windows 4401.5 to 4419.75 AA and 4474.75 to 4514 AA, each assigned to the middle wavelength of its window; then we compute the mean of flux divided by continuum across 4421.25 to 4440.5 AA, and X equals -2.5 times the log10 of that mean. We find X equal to -0.06 mag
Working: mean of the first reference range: 20.1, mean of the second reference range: 25.4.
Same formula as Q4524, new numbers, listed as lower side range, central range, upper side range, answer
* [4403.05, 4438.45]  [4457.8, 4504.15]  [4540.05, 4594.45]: -2.3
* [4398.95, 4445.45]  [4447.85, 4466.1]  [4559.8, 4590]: 0.6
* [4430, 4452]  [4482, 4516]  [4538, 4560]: -1.8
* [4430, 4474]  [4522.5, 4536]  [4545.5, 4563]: 0.8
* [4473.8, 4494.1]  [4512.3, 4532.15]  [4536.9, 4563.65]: 0.6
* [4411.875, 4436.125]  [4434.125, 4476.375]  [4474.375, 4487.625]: 1.4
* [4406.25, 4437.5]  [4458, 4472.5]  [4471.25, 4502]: 0.8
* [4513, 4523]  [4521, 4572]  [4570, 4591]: 1.1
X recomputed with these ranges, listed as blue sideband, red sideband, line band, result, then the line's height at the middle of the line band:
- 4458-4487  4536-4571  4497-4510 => -0.087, 24.5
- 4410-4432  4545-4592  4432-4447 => -0.002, 22.9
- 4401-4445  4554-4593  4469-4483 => -0.067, 23.1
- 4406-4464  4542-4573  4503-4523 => -0.078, 24.4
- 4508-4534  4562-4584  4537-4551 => 0.012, 25.2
